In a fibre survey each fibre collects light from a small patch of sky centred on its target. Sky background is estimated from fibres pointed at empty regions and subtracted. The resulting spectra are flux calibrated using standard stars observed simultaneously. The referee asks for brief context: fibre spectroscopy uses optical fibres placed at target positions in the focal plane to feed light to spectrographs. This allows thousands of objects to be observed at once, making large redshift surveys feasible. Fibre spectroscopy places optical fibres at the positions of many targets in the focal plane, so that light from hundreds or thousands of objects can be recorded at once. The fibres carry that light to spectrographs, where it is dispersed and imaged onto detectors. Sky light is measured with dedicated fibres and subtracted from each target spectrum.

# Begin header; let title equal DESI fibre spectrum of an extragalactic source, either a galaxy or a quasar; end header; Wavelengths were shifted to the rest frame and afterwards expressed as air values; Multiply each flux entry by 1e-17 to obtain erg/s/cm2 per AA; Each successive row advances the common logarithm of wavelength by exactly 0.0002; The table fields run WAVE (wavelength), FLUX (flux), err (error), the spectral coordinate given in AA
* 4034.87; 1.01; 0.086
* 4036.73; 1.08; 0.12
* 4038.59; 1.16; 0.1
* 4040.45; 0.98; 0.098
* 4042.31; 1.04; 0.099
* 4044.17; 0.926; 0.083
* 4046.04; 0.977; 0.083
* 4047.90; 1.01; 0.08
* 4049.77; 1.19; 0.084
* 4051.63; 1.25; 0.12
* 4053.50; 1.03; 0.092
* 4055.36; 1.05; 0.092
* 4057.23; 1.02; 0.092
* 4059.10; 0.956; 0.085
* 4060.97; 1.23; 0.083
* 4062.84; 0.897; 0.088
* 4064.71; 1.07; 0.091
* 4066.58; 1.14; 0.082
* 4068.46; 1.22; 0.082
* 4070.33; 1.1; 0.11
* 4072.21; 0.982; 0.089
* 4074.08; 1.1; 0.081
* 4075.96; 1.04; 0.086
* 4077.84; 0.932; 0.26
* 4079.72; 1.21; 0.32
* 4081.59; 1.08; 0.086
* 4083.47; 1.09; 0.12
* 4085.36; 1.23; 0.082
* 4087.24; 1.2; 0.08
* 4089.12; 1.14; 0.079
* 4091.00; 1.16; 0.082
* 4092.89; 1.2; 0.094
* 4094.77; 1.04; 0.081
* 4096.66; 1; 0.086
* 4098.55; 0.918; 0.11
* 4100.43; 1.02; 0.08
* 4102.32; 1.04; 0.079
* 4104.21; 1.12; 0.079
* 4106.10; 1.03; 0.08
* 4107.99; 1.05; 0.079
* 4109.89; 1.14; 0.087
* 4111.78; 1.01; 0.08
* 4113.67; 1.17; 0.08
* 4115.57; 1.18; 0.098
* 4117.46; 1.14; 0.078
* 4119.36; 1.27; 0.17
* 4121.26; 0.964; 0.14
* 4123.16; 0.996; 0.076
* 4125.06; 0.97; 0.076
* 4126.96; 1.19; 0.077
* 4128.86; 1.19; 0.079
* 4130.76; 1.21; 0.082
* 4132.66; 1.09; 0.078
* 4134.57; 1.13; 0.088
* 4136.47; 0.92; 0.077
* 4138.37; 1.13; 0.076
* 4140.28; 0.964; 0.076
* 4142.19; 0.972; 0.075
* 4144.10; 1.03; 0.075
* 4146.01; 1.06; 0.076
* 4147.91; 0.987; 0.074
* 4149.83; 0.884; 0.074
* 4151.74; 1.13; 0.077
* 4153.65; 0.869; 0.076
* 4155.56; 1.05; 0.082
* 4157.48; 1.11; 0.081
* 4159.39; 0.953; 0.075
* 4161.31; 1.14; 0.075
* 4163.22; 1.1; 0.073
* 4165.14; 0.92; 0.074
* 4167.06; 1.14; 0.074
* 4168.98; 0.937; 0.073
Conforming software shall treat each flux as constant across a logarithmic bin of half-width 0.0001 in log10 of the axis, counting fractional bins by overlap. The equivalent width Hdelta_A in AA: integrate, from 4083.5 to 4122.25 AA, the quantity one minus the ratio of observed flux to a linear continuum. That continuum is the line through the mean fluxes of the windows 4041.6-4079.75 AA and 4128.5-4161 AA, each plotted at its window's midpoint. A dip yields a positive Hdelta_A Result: -1.9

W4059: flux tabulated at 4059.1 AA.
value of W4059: 0.956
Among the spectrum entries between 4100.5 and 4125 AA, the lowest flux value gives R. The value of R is 0.964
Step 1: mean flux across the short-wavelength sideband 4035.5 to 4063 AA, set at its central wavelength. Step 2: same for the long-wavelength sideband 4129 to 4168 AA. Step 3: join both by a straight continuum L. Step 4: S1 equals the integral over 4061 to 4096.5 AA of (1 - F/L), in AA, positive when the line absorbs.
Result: -1.7 AA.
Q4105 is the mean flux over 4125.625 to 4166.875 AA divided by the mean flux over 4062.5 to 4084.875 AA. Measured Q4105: 1.0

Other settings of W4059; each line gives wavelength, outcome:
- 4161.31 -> 1.14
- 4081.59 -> 1.08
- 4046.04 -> 0.977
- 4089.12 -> 1.14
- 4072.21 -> 0.982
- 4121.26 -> 0.964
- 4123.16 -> 0.996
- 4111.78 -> 1.01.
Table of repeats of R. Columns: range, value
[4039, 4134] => 0.897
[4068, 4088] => 0.932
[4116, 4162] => 0.869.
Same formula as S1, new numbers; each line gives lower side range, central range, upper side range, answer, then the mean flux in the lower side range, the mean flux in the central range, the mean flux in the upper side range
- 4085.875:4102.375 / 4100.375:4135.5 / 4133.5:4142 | -1.57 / 1.09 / 1.1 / 1.03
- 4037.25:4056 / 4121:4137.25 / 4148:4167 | -0.75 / 1.06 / 1.08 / 1.02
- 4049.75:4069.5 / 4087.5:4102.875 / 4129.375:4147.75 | 0.07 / 1.09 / 1.07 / 1.06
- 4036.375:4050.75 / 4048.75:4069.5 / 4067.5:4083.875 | -0.62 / 1.04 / 1.1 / 1.08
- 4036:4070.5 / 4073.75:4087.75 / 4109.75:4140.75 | -0.35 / 1.07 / 1.11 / 1.1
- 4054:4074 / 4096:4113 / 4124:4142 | 0.59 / 1.07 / 1.04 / 1.08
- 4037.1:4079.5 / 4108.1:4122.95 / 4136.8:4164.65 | -1.09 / 1.06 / 1.11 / 1.02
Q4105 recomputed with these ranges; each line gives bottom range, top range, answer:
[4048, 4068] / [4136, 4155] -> 0.92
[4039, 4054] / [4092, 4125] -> 1.02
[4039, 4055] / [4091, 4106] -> 1.00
